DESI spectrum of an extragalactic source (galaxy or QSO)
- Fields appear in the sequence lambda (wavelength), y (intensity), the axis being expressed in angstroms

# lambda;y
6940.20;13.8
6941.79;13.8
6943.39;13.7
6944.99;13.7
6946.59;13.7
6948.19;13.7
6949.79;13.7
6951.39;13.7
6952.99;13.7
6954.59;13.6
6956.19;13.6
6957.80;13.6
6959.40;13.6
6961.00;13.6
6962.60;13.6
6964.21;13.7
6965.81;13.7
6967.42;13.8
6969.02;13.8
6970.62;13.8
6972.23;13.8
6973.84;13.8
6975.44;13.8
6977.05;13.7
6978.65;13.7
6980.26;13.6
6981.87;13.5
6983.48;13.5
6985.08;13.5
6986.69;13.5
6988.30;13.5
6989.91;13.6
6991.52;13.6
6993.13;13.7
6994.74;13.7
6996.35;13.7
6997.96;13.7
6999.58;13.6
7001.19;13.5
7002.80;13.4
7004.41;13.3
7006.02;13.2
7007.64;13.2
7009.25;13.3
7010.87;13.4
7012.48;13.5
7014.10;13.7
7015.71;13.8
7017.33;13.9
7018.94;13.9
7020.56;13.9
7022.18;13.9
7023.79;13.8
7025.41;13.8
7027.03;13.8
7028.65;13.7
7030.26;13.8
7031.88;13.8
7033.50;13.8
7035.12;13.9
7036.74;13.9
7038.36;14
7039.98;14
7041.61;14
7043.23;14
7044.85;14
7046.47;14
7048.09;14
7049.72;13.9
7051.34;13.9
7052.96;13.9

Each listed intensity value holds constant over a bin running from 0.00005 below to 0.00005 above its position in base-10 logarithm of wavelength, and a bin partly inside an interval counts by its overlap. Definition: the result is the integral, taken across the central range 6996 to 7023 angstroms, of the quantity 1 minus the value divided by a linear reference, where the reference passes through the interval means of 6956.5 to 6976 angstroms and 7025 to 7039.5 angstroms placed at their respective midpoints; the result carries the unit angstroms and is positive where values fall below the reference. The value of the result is 0.4 angstroms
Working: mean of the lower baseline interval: 13.7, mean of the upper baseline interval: 13.8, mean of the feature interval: 13.6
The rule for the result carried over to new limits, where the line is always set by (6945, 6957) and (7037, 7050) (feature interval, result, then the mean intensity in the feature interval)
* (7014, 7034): 0.14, 13.8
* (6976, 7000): 0.32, 13.6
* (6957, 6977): 0.01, 13.7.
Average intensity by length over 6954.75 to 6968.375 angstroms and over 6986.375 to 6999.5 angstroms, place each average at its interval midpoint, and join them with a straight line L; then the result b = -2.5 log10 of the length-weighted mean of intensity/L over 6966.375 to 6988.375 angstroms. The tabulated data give 0.00 mag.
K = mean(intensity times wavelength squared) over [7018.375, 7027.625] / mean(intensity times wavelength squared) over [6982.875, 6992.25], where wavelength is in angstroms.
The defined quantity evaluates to 1.03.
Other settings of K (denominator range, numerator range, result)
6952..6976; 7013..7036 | 1.03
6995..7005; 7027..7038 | 1.03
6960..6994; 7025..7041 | 1.03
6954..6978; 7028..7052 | 1.04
